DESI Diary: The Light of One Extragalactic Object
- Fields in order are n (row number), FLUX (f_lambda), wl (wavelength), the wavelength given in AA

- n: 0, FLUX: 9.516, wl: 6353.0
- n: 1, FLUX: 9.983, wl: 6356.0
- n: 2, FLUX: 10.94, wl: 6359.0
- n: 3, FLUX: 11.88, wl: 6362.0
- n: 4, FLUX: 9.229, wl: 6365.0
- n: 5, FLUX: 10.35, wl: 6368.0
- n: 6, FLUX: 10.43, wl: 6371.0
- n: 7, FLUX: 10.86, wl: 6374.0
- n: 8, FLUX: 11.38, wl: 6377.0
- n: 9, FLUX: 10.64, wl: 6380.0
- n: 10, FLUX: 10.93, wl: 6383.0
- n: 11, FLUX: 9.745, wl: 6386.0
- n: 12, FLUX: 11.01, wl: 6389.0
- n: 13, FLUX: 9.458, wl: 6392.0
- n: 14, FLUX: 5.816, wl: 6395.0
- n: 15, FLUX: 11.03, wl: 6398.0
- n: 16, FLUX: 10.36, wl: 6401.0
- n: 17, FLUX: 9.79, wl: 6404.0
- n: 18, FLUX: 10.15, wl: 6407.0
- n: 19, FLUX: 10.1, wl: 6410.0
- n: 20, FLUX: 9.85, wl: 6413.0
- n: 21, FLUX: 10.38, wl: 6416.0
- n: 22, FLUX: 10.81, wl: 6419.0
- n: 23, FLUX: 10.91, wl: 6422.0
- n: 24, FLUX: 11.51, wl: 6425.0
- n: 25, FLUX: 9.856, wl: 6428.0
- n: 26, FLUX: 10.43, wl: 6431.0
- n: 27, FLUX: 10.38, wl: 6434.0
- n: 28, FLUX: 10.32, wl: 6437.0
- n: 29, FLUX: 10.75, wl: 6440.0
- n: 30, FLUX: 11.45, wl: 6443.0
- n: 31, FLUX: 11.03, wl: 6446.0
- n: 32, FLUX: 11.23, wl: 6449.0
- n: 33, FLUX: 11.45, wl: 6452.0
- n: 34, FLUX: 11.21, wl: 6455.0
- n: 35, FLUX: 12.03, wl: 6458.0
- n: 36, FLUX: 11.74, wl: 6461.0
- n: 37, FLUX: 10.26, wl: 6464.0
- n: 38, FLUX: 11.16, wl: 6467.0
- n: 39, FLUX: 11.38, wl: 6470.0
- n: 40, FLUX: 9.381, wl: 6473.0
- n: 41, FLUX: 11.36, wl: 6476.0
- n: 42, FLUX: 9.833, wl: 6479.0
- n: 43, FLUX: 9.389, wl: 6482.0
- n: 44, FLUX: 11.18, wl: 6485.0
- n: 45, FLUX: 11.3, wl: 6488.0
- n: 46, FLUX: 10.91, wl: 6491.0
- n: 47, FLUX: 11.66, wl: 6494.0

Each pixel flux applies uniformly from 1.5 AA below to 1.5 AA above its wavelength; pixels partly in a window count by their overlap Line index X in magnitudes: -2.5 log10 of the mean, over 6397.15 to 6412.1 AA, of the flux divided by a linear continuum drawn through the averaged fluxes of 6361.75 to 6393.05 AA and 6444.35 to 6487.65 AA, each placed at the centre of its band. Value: 0.04 mag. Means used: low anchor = 10.5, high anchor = 10.9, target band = 10.2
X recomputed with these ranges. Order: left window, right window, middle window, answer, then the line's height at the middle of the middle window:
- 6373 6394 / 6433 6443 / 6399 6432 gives 0.02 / 10.6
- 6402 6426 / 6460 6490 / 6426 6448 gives -0.01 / 10.5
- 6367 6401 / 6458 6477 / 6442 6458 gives -0.05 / 10.8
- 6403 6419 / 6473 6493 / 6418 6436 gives -0.04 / 10.2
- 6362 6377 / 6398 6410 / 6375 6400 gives 0.04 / 10.4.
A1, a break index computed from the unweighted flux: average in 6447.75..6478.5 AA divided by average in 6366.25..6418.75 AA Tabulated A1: 1.1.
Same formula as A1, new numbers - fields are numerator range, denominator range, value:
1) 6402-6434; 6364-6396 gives 1.03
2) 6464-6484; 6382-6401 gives 1.08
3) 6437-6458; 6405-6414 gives 1.12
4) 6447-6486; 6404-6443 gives 1.04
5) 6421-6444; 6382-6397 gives 1.14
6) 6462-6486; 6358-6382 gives 0.98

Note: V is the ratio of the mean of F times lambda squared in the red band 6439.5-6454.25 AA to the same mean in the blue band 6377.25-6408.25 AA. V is 1.15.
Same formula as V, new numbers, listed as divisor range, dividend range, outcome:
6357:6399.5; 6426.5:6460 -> 1.09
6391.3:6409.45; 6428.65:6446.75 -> 1.14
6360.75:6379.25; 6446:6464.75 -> 1.09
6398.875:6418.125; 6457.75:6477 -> 1.10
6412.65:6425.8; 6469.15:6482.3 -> 0.98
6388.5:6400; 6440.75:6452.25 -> 1.24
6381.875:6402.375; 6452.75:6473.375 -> 1.17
